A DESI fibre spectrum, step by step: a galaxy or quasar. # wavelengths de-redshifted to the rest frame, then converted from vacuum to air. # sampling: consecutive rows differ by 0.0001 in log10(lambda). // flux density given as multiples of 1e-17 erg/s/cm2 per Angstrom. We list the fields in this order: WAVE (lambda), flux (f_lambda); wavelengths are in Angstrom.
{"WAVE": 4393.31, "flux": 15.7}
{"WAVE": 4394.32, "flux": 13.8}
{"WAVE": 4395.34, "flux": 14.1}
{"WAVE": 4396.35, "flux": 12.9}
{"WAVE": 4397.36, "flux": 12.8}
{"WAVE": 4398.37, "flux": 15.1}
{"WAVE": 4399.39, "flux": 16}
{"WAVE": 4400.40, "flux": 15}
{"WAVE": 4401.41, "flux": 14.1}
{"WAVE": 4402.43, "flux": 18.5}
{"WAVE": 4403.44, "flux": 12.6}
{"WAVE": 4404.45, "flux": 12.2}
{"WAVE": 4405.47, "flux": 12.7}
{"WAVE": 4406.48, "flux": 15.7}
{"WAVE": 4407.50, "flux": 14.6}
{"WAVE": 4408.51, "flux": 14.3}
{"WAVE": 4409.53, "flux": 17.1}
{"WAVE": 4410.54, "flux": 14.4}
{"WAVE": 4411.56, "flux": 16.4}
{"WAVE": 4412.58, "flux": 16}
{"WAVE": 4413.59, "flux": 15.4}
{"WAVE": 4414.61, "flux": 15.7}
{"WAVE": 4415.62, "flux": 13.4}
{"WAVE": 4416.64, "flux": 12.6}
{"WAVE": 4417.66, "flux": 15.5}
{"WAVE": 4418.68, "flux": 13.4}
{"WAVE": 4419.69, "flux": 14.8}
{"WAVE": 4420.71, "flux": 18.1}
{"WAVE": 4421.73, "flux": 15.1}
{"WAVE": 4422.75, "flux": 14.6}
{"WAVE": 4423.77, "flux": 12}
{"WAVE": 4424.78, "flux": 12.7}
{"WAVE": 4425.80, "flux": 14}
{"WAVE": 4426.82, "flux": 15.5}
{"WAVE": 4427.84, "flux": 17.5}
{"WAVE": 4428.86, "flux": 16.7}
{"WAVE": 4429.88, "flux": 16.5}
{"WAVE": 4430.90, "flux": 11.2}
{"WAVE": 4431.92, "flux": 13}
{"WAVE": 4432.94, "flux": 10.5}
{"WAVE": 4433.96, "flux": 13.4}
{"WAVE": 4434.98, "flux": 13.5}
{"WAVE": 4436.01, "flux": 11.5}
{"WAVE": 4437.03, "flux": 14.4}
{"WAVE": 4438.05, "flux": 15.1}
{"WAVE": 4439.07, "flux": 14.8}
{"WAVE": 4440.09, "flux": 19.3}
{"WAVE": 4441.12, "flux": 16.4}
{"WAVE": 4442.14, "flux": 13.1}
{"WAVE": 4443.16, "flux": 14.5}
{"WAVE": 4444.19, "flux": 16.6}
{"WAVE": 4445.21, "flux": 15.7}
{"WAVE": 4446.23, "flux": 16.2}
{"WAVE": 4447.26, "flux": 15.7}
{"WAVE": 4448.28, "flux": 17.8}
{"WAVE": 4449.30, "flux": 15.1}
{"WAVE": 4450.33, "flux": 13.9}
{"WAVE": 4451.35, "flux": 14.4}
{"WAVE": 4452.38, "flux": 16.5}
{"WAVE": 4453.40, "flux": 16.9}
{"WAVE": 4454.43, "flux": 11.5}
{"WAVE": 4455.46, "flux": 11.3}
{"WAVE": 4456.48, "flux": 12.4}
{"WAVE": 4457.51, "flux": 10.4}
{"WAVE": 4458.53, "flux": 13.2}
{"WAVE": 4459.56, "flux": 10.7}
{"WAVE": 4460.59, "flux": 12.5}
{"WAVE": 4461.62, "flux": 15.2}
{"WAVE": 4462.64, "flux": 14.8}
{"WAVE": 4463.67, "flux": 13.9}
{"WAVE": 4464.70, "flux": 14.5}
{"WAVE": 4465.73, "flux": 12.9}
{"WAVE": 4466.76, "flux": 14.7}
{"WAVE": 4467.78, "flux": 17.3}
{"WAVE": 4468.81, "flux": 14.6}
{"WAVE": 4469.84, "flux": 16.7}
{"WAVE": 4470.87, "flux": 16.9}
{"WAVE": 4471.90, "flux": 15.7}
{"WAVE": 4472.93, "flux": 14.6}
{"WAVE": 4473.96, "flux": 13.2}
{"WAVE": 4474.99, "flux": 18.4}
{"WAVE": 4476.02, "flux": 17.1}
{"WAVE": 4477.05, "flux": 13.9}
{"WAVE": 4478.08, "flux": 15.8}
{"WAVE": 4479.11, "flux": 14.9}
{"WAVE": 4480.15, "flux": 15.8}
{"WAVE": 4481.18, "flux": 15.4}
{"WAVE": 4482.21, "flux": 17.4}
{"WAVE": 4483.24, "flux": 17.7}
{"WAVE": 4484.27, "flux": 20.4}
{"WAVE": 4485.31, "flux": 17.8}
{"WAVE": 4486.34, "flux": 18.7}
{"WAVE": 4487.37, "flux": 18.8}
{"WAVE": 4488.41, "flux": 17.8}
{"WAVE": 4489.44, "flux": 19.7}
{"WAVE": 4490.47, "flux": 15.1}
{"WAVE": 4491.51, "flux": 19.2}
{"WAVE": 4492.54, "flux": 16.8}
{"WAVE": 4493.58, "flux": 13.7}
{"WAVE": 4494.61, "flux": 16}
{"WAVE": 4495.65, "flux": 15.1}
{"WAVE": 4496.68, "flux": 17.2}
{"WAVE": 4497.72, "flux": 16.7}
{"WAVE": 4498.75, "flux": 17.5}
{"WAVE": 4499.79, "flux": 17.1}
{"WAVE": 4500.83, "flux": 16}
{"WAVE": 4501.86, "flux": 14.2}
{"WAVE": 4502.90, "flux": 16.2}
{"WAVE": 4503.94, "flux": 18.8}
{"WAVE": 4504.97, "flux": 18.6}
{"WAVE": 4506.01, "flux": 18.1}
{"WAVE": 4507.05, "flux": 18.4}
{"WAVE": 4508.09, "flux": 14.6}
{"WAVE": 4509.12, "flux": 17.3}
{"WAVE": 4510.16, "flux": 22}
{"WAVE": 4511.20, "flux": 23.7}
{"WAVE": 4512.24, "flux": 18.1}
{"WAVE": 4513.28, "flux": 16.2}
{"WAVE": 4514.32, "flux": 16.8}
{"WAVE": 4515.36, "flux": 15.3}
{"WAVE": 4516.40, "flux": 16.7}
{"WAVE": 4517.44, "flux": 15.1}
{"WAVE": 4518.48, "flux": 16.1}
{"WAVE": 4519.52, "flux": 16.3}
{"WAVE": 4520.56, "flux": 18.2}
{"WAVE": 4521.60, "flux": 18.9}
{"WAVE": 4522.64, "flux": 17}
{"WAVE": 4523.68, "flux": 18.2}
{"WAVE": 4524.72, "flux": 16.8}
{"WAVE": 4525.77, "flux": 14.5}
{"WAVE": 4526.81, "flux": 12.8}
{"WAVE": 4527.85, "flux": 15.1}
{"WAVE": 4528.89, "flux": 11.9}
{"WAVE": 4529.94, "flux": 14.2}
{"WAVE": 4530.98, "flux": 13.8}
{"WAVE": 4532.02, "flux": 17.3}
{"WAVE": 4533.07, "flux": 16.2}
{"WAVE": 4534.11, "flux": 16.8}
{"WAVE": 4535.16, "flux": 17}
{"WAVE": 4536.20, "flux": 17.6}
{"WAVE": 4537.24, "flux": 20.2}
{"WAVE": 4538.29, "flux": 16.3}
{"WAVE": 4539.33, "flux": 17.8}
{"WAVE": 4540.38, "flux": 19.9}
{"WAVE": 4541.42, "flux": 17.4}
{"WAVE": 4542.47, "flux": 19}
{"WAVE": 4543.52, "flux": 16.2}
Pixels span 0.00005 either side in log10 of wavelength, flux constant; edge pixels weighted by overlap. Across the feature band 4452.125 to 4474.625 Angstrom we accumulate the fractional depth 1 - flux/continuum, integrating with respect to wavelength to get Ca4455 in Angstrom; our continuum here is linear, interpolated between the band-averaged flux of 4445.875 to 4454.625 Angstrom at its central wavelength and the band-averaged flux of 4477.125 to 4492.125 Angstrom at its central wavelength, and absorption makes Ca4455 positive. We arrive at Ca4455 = 2.9 Angstrom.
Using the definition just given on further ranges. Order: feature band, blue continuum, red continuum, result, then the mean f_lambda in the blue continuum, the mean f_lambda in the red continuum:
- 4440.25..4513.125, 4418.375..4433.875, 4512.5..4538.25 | -3.25 Angstrom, 14.4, 16.2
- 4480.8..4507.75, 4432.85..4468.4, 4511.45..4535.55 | -3.19 Angstrom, 14.3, 16.1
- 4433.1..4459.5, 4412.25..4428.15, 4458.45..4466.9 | -0.77 Angstrom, 14.7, 13.6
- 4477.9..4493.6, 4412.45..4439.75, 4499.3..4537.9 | -1.37 Angstrom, 14.3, 16.8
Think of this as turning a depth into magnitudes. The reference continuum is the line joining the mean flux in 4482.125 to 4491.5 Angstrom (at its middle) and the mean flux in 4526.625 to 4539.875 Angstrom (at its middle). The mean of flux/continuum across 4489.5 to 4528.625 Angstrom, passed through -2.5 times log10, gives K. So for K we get 0.02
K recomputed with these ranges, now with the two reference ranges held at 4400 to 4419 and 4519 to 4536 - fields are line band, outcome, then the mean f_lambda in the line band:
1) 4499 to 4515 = -0.127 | 17.7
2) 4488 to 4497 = -0.075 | 16.7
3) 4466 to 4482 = -0.018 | 15.7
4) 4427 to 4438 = 0.079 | 13.9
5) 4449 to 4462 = 0.143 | 13.3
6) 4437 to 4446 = -0.040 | 15.6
